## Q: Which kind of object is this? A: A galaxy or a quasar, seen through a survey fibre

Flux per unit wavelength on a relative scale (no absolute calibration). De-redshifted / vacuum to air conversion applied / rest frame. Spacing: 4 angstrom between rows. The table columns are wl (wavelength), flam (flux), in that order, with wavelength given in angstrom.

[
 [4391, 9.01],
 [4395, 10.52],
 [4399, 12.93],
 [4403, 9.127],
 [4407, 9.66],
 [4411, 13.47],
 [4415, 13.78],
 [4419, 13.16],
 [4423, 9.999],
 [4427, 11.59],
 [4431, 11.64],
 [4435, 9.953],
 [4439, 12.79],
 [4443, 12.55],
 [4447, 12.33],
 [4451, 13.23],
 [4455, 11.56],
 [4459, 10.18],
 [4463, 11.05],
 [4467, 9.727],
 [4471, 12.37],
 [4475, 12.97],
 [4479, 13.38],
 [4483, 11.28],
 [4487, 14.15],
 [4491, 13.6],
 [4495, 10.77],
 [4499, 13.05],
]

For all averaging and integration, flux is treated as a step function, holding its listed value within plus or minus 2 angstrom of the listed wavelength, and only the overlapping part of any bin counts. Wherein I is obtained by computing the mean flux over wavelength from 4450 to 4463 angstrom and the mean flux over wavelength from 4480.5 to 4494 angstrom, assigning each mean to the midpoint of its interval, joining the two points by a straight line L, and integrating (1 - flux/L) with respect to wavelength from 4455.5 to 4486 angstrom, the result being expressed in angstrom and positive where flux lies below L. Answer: 1.2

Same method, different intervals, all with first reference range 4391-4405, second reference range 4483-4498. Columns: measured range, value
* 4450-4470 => 1.43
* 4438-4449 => -0.89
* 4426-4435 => 0.05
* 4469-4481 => -0.59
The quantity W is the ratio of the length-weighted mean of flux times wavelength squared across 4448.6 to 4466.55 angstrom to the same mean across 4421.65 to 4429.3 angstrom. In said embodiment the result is 1.1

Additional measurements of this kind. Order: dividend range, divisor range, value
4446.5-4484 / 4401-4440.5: 1.05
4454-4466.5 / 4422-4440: 0.97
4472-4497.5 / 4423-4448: 1.11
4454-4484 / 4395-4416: 1.03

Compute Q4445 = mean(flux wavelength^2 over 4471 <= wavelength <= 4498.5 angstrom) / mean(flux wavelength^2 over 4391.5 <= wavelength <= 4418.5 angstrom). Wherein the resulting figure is 1.14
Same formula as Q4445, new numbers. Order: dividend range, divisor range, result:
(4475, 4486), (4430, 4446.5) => 1.09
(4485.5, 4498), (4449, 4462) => 1.12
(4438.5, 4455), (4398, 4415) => 1.11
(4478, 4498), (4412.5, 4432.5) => 1.08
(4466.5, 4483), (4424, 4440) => 1.10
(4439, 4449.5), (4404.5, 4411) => 1.18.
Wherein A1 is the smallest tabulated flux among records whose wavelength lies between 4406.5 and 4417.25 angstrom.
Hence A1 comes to 9.66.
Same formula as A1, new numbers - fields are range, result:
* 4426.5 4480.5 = 9.727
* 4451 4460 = 10.18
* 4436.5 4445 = 12.55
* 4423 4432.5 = 9.999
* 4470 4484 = 11.28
